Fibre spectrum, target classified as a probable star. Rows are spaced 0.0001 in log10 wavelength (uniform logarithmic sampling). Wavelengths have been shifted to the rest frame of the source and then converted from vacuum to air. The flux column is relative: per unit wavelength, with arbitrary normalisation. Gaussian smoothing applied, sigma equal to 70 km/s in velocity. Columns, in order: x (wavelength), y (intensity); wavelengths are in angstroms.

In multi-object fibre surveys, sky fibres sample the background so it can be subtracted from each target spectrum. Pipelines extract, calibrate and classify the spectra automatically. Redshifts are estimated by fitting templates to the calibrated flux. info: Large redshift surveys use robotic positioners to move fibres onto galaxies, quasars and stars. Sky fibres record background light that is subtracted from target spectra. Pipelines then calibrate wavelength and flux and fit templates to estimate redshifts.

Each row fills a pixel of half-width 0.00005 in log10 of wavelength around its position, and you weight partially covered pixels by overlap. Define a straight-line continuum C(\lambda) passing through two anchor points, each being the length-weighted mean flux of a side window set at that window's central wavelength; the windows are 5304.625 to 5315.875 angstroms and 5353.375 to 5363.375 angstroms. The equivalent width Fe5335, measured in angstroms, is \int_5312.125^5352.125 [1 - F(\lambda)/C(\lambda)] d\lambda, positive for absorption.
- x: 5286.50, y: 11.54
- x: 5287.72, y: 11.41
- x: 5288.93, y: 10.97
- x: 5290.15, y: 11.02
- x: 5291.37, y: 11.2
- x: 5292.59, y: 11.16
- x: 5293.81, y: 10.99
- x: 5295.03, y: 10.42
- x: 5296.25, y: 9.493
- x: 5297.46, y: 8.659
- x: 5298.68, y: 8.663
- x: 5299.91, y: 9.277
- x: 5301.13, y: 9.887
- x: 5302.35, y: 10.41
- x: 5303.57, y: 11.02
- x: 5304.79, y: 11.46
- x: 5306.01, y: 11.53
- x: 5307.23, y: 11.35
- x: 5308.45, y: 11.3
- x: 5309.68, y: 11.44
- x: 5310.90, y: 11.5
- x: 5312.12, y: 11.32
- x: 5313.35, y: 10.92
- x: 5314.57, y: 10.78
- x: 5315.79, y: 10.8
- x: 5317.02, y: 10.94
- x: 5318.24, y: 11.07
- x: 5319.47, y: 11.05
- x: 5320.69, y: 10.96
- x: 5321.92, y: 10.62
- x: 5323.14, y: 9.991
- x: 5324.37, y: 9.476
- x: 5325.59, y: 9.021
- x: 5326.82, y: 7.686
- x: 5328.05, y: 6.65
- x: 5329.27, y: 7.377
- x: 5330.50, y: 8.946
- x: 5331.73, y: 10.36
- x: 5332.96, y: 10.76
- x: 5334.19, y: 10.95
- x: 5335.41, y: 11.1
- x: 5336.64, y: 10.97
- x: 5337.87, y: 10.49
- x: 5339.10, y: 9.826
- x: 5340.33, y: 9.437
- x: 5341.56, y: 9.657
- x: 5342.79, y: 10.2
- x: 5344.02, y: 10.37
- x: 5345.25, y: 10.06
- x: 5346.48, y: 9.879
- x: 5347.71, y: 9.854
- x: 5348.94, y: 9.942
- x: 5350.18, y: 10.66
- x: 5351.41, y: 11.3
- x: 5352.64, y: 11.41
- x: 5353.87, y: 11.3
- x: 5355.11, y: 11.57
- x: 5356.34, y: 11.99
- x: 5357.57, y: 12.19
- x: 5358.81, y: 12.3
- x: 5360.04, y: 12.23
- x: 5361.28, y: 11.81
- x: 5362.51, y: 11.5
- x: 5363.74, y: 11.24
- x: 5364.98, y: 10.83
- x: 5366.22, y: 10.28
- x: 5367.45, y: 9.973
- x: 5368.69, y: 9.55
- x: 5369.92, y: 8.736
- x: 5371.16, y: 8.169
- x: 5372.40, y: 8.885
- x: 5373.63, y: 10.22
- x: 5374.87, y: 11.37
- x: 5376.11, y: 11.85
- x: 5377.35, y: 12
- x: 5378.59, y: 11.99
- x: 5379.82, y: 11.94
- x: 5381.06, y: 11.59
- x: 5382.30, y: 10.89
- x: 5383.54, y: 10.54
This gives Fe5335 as 5.0 angstroms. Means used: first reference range 11.3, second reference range 11.9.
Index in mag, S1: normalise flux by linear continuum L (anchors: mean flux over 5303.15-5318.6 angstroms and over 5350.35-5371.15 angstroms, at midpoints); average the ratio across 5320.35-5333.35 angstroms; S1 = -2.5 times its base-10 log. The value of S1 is 0.209 mag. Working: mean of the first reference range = 11.2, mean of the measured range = 9.19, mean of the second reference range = 11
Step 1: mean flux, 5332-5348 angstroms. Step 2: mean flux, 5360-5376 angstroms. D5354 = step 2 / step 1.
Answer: 1.0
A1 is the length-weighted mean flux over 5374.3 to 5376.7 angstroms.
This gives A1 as 11.6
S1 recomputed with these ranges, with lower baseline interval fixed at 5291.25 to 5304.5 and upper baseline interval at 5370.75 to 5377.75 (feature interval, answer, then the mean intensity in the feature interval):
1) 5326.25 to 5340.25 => 0.076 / 9.56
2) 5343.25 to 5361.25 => -0.076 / 11.1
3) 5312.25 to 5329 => 0.023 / 9.98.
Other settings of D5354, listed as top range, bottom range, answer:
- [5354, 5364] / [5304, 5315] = 1.05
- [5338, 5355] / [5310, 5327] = 0.98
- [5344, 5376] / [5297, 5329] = 1.04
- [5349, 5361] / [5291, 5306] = 1.13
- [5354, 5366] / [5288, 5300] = 1.14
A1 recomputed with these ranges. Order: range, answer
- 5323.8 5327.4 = 8.73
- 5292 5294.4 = 11.1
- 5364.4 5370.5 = 9.88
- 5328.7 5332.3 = 8.88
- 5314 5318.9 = 10.9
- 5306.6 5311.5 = 11.4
